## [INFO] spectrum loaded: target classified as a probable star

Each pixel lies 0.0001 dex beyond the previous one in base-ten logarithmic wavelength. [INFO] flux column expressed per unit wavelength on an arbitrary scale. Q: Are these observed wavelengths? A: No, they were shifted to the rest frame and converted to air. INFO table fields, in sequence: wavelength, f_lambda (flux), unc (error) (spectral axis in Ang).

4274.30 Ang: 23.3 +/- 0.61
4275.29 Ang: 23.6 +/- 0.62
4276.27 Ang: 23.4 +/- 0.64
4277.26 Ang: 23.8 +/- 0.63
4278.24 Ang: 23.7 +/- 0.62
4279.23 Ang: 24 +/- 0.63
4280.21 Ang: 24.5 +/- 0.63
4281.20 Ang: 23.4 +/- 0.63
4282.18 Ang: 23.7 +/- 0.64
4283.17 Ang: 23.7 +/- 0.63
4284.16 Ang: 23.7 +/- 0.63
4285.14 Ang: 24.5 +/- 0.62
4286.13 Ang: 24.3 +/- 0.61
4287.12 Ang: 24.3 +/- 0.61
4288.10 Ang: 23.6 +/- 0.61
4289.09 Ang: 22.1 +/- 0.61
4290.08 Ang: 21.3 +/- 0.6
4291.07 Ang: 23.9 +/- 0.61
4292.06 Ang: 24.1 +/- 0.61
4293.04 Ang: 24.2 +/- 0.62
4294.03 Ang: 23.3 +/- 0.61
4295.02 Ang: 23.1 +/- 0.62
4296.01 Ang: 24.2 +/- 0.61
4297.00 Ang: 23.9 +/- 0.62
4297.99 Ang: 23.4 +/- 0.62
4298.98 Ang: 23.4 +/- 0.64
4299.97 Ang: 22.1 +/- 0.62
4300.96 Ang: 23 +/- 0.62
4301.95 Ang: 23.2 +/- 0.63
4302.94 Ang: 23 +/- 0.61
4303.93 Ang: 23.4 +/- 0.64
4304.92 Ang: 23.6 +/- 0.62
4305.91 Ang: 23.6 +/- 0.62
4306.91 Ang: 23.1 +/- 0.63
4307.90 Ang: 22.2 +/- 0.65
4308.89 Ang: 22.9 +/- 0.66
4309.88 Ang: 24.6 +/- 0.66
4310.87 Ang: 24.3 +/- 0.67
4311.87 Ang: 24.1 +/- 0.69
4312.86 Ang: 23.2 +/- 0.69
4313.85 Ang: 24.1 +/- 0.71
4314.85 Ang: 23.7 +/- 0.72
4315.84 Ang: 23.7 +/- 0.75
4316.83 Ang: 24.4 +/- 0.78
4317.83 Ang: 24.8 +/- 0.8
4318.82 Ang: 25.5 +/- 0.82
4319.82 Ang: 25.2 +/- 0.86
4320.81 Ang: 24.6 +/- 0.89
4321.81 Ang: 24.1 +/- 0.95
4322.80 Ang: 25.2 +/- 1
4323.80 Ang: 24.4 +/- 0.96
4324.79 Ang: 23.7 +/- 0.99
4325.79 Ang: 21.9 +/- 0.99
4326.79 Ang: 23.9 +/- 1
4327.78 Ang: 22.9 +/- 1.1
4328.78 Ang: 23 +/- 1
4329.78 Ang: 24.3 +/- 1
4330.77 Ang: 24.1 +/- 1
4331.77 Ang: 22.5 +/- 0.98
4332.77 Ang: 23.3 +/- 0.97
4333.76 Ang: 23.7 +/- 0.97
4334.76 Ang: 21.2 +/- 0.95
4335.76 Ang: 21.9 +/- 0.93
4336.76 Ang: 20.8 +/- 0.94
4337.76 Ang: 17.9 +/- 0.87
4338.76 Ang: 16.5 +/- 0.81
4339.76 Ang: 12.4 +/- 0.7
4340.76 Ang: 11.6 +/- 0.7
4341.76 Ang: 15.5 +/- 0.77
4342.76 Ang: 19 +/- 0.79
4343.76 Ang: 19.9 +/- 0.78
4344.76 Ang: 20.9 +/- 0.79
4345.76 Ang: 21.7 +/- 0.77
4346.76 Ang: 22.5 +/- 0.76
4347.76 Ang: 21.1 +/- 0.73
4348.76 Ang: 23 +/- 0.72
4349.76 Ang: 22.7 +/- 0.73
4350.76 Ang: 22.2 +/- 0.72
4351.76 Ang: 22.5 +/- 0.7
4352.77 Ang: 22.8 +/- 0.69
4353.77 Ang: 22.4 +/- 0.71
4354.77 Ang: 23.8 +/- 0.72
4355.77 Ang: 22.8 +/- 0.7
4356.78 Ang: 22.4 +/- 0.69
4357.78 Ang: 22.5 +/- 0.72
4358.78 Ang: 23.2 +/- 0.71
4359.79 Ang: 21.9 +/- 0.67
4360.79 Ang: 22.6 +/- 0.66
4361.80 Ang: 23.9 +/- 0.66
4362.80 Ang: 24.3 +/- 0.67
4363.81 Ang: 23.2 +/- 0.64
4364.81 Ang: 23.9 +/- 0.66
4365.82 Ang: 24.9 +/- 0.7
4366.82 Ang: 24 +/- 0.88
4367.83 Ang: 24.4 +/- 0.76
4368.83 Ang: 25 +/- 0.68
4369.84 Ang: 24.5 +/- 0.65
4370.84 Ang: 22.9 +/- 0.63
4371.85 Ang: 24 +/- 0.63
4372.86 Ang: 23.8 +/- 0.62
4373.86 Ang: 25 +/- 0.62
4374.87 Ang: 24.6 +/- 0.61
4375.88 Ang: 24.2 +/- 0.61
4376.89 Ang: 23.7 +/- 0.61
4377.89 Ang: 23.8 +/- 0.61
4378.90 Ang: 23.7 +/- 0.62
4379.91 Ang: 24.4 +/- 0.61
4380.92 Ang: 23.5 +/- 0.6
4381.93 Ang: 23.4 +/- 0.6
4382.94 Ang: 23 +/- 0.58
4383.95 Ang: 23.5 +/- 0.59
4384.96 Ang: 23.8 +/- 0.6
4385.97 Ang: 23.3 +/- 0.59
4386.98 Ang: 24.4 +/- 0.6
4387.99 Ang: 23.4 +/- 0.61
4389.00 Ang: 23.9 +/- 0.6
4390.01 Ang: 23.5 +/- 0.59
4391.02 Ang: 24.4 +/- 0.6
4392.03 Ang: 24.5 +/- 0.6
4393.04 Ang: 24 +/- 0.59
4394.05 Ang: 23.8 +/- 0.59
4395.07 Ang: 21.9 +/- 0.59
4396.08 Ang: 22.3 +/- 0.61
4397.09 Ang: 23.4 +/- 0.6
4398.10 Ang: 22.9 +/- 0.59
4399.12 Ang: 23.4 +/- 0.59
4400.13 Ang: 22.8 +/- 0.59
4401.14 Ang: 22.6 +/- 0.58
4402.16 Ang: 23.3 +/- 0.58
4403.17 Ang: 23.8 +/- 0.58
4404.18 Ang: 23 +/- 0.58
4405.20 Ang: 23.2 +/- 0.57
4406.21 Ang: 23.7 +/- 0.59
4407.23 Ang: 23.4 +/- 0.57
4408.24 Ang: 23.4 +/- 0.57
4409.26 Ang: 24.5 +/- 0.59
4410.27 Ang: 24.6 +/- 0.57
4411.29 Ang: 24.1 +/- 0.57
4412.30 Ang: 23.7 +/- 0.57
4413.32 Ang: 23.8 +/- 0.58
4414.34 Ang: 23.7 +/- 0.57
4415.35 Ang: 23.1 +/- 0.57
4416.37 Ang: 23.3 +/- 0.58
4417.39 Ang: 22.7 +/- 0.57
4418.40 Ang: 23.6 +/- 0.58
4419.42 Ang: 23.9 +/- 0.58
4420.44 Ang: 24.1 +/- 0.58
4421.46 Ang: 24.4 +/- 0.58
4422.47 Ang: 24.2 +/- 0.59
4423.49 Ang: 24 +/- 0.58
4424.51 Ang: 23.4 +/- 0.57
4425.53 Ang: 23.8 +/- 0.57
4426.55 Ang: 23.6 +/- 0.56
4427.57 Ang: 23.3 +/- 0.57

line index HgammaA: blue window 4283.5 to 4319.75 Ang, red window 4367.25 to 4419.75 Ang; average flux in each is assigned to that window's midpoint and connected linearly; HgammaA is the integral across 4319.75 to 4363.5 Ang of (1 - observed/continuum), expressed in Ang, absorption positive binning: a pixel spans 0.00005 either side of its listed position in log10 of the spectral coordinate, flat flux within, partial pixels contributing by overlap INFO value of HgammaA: 3.31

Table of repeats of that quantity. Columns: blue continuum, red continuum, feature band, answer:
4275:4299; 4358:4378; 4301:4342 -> 2.09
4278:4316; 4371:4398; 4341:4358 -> 1.57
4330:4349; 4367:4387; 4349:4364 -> -0.76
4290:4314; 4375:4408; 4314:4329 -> -0.41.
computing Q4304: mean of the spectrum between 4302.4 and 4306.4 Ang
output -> 23.4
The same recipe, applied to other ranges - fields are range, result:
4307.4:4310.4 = 23.3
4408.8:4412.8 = 24.3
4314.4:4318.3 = 24.2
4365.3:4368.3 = 24.4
